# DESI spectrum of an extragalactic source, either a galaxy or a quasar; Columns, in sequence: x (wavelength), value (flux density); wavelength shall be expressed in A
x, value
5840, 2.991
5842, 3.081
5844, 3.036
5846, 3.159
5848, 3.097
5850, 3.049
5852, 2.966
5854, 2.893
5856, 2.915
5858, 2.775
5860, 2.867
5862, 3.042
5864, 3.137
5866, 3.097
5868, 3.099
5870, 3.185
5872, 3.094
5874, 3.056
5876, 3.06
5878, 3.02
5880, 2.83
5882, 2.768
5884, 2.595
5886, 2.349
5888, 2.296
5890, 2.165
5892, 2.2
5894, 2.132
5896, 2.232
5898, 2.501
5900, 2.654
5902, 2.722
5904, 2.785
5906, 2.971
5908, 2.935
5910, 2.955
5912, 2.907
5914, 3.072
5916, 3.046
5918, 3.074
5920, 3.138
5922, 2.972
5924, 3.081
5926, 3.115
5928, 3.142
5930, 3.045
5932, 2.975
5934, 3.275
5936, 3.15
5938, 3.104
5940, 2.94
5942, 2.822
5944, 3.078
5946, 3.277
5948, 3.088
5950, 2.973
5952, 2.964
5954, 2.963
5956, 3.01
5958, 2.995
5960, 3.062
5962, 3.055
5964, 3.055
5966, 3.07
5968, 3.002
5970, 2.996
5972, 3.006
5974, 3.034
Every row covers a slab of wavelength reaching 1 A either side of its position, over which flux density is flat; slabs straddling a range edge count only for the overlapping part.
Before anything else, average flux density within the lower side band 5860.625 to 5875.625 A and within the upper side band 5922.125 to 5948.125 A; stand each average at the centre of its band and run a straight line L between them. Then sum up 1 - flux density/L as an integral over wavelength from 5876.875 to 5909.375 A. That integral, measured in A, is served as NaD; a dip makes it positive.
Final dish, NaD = 5.37 A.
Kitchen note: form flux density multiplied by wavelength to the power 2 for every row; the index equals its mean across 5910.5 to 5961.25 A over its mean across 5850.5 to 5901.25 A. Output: 1.13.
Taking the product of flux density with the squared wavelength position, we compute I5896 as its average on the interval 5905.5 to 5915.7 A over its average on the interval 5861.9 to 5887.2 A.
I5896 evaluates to 1.02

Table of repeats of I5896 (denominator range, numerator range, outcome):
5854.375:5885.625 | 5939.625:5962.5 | 1.05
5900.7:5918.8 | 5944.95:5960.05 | 1.05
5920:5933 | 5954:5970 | 1.00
